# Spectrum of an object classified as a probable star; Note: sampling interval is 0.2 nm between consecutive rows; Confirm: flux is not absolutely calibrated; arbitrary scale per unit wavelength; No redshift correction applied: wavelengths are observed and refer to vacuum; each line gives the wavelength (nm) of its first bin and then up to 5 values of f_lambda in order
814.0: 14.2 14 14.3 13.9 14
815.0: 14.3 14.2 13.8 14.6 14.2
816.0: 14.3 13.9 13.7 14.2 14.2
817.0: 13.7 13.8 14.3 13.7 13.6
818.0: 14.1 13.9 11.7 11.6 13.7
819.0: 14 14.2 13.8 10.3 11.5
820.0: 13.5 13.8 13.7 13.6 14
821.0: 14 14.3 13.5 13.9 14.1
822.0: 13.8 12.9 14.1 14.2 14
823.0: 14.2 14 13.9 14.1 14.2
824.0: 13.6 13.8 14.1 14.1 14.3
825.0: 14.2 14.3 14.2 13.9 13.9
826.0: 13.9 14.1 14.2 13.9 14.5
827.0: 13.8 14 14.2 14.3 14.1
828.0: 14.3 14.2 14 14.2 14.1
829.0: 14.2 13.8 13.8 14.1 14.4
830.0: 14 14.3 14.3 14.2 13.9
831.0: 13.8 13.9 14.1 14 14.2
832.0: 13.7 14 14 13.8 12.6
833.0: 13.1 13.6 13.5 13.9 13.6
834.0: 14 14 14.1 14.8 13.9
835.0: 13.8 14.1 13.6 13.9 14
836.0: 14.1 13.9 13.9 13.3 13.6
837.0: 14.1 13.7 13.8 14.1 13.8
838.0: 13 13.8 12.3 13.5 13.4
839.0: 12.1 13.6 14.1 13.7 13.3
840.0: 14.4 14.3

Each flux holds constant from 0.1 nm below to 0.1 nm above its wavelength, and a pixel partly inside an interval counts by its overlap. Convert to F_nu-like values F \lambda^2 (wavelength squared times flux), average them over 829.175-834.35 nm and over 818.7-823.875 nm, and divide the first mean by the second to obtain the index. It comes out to 1.0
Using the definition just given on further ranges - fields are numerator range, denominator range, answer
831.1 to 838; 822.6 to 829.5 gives 1.00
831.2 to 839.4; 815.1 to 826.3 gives 1.03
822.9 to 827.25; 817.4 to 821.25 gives 1.07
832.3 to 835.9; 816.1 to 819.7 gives 1.07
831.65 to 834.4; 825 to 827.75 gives 0.99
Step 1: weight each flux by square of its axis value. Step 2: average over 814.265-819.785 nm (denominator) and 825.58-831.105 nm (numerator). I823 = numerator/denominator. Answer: 1.06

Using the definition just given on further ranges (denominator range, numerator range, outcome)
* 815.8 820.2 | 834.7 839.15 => 1.06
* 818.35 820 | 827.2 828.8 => 1.14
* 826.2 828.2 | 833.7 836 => 1.01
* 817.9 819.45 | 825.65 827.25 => 1.07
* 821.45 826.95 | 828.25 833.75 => 1.01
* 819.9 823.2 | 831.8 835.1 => 1.02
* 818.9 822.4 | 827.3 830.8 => 1.07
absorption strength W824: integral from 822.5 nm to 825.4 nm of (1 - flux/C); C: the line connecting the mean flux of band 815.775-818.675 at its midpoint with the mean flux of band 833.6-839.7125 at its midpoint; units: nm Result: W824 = -0.08 nm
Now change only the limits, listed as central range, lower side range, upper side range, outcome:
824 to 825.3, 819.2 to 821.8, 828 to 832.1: -0.04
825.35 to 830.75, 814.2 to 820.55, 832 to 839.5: -0.17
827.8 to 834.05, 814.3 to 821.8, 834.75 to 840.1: -0.12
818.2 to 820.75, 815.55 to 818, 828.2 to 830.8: 0.19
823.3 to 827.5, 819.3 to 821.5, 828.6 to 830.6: -0.10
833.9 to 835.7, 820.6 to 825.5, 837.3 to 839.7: -0.06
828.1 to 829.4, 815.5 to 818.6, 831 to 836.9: -0.02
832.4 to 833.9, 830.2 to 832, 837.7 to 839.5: 0.04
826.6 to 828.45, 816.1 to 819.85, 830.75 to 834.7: -0.06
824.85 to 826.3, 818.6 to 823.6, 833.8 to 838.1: -0.04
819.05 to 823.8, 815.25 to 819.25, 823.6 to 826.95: 0.10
